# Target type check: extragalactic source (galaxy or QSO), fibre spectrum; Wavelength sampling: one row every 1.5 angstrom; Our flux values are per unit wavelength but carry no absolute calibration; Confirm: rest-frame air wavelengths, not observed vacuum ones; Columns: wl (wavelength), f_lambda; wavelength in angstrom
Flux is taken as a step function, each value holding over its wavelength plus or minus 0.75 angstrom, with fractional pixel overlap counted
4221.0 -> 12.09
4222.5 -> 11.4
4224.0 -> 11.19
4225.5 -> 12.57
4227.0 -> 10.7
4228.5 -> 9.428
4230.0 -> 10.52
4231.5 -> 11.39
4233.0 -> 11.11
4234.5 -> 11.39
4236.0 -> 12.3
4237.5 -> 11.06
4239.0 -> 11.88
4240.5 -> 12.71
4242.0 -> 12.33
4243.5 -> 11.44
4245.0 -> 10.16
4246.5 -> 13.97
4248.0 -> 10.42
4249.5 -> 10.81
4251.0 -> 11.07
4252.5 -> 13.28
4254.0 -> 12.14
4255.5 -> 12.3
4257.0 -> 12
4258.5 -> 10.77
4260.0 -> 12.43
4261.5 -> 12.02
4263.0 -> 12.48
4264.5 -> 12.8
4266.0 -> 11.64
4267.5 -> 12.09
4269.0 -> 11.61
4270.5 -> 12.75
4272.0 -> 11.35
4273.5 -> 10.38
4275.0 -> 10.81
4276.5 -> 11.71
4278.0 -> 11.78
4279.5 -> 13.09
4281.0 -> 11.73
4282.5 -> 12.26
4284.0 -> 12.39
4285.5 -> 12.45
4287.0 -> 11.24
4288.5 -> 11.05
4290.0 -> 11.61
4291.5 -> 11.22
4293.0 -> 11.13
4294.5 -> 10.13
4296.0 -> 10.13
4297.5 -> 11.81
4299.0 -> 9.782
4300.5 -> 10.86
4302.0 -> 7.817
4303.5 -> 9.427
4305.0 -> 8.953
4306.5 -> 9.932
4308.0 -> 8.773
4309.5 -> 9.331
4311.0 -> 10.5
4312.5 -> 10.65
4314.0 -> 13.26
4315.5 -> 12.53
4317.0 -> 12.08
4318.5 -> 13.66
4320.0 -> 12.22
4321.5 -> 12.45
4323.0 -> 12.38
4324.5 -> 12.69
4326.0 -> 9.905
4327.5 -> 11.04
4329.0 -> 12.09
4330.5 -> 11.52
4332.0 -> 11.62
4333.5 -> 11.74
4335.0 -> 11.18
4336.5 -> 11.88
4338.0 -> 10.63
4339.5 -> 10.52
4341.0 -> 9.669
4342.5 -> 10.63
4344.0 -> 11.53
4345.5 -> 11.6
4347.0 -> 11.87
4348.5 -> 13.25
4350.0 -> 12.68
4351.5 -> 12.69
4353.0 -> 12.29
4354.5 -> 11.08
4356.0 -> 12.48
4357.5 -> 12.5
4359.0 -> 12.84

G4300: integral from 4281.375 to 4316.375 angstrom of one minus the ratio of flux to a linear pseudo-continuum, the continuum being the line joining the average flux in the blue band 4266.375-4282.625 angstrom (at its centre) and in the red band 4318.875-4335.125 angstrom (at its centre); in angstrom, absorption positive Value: 3.0 angstrom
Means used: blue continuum 11.8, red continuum 11.8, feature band 10.8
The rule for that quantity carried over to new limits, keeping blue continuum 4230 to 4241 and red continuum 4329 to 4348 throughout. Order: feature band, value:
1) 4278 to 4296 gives -0.3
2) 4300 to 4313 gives 2.1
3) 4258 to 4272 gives -0.7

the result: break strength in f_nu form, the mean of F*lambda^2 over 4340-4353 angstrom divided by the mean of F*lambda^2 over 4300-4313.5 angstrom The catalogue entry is 1.2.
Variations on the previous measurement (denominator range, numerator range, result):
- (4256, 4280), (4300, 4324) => 0.94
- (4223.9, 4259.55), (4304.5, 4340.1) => 1.02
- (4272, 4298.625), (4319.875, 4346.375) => 1.02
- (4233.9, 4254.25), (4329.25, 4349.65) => 1.01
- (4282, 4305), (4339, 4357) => 1.11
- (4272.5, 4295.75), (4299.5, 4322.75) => 0.96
